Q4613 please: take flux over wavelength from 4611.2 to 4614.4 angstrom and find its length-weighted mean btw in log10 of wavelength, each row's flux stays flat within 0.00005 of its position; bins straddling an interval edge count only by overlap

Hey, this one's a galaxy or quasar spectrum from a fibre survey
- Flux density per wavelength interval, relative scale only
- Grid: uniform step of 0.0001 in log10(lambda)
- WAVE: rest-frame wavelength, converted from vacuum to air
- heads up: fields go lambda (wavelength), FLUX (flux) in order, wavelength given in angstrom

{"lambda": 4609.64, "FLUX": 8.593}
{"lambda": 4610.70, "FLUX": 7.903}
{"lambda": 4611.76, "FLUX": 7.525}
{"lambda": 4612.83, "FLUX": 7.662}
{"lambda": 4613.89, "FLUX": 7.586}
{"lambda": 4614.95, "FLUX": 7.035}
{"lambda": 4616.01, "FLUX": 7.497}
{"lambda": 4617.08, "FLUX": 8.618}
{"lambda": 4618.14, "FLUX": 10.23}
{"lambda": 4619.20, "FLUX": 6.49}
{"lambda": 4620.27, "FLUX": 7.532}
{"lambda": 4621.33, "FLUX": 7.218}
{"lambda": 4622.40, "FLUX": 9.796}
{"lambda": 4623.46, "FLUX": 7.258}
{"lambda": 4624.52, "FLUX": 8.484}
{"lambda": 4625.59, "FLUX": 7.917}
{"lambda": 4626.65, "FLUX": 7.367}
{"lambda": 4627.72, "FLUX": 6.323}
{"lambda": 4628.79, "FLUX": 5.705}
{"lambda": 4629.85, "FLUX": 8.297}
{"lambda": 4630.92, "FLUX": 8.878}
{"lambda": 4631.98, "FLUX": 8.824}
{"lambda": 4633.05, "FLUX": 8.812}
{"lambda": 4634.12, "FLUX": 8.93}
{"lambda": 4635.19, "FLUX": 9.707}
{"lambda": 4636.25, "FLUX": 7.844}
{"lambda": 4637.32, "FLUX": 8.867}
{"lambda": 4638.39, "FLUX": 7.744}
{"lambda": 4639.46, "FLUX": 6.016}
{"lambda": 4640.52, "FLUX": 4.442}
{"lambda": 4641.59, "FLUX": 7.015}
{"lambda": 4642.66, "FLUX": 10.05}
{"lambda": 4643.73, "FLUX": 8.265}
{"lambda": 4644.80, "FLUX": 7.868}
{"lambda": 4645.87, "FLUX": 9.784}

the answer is 7.58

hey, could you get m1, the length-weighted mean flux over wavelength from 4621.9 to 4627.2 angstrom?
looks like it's 8.16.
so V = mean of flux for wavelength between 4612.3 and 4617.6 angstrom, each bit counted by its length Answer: 7.68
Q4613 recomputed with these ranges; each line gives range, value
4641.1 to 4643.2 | 8.56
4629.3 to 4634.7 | 8.74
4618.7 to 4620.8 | 7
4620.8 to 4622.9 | 8.47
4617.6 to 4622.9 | 8.24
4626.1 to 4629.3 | 6.47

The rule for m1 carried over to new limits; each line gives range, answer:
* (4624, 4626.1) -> 8.18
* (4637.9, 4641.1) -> 6.07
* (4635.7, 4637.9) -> 8.37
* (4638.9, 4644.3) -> 7.17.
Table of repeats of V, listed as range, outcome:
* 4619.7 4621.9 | 7.37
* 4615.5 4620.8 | 8.07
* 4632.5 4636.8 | 8.81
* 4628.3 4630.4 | 7.05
